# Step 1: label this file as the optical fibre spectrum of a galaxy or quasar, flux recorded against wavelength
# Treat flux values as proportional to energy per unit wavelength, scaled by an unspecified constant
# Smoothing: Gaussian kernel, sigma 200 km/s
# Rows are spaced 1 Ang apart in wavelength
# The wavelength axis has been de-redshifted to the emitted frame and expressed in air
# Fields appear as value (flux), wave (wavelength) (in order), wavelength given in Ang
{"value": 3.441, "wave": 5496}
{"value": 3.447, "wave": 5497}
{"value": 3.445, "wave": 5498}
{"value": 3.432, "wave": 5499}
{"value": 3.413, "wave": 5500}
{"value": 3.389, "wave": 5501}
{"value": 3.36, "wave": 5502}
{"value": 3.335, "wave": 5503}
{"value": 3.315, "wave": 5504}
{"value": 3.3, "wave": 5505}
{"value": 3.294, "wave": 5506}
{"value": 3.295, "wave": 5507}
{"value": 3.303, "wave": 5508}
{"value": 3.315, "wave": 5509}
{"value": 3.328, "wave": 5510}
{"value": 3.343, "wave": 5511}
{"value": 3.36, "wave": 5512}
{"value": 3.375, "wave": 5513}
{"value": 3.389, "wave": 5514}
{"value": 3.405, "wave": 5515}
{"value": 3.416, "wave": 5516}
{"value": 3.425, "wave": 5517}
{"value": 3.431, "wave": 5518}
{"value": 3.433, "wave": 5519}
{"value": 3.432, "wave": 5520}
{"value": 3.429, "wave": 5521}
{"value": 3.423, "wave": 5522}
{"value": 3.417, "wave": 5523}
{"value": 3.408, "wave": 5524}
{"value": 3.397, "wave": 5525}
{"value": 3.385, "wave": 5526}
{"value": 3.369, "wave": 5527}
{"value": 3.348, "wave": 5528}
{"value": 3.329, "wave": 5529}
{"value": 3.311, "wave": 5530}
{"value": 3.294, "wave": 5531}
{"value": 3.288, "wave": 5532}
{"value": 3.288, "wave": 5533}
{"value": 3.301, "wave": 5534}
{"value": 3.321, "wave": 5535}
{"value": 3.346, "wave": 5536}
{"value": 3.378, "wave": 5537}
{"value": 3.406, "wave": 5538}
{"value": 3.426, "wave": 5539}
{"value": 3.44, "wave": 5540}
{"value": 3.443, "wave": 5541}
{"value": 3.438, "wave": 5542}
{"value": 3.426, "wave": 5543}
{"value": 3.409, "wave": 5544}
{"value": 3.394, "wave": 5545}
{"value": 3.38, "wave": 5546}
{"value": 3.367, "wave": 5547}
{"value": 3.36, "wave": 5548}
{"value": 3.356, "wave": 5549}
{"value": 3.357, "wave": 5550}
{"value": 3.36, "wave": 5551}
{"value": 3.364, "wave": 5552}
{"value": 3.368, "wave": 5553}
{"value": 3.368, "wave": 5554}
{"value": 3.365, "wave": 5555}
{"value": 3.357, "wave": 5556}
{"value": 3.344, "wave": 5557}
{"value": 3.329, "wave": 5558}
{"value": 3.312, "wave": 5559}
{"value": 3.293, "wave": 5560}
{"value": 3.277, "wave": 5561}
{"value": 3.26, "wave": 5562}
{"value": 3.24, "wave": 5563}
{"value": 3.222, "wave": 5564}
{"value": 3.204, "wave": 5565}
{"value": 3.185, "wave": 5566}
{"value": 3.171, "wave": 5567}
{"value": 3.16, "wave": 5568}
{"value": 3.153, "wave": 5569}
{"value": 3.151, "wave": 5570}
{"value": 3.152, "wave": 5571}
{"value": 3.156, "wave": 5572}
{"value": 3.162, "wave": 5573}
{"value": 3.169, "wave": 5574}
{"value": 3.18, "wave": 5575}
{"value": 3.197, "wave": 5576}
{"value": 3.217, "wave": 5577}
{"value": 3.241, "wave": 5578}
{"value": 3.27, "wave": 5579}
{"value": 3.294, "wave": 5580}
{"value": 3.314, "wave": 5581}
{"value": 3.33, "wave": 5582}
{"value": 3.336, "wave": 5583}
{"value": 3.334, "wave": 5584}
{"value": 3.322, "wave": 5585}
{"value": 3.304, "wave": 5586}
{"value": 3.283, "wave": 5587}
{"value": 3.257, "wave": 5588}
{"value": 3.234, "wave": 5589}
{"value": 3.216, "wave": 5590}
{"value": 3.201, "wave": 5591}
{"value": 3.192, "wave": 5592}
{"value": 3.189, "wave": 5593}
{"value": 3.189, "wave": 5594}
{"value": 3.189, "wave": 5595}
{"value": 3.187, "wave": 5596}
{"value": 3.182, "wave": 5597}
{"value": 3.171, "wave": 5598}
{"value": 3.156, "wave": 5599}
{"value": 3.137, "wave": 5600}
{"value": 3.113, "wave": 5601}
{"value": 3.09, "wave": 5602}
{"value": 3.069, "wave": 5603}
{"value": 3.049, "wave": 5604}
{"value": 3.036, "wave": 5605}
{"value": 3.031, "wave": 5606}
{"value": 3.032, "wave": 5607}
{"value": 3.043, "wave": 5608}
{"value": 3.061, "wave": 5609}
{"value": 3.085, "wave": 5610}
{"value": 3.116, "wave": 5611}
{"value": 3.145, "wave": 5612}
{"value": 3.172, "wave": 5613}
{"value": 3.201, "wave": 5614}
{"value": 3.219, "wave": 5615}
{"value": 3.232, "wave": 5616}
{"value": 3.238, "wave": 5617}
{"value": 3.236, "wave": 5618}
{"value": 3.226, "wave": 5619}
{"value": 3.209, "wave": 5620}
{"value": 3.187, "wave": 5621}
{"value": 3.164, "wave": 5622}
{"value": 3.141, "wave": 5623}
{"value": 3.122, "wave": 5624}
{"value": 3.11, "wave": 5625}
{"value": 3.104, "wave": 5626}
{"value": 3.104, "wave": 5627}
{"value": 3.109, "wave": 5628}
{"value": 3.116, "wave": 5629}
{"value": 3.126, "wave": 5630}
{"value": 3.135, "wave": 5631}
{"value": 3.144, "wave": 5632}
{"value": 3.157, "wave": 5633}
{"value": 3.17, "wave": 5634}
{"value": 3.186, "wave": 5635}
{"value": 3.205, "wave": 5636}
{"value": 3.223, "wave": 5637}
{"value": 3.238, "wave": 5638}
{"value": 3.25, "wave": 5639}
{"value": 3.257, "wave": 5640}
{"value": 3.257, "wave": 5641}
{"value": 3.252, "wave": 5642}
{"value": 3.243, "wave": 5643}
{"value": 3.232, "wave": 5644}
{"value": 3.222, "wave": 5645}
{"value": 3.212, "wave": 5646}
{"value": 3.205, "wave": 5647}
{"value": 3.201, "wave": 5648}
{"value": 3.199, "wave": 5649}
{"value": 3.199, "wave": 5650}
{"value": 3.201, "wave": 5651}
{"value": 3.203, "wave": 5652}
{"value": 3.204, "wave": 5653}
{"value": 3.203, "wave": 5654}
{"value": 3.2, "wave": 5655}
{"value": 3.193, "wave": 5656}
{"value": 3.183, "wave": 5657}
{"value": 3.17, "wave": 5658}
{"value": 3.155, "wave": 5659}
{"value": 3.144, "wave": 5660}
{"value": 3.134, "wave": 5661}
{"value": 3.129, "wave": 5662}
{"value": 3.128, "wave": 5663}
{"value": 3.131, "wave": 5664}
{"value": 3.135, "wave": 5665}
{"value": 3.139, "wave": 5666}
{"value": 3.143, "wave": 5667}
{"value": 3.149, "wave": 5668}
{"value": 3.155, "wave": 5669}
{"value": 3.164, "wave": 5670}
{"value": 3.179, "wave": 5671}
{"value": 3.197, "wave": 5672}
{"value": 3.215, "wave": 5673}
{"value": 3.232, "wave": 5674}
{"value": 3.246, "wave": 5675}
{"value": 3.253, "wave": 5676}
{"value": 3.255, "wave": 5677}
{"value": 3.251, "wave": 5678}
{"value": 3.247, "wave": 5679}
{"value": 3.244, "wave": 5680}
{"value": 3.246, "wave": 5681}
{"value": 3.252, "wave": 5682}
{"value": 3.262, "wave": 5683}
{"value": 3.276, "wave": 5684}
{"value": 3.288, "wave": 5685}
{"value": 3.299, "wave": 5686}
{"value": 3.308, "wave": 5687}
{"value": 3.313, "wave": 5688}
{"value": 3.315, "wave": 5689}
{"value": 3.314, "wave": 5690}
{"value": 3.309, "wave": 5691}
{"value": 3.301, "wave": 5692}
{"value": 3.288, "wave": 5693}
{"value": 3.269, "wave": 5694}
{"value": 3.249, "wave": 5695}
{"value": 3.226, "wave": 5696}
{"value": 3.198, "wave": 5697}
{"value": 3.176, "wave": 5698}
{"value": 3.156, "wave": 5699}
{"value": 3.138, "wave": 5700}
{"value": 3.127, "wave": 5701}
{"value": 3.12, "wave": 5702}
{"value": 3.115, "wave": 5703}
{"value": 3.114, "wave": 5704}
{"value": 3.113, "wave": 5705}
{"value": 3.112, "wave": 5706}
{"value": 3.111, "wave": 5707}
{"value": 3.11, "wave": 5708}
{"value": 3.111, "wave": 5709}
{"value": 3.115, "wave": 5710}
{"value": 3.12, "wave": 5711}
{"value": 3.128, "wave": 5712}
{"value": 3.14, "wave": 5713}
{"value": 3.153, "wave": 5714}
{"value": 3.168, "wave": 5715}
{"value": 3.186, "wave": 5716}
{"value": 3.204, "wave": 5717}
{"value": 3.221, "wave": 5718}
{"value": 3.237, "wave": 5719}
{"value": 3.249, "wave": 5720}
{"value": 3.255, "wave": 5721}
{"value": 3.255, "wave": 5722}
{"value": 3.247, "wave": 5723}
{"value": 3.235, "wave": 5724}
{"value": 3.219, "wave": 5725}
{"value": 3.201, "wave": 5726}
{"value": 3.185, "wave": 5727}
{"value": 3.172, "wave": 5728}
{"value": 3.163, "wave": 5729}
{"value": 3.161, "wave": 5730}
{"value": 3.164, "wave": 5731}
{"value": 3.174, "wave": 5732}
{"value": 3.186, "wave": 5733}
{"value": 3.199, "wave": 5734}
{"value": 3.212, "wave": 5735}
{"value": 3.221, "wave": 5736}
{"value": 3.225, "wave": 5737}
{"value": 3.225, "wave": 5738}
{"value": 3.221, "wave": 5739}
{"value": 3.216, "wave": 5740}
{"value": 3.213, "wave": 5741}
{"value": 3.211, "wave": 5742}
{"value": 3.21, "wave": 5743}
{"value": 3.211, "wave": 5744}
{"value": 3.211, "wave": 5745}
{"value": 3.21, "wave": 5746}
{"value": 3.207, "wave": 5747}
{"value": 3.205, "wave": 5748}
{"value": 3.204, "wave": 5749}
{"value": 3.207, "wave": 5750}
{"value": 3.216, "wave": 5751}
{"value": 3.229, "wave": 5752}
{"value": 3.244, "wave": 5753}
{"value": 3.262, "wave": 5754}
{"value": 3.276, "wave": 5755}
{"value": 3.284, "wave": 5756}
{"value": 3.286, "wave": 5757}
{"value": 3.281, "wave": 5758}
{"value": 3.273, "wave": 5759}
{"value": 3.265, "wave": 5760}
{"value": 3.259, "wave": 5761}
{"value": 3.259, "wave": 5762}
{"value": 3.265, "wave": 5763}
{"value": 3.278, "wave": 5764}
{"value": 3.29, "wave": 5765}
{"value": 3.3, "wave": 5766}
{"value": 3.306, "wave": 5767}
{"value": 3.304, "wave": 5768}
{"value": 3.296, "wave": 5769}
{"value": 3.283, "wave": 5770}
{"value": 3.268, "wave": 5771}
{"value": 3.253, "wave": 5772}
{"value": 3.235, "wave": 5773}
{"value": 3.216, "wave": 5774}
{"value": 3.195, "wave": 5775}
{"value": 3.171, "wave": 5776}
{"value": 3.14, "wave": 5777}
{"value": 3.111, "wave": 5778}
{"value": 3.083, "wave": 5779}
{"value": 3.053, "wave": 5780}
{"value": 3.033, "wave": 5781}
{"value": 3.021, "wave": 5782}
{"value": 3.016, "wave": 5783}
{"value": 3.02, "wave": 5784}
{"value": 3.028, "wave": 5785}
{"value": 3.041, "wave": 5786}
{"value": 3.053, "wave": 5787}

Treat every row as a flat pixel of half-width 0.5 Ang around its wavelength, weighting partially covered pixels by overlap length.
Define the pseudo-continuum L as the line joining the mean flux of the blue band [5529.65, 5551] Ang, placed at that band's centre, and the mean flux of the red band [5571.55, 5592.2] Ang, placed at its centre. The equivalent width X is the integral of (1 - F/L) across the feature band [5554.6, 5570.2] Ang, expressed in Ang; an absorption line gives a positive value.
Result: 0.2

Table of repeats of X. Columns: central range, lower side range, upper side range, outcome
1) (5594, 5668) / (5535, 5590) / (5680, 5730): 2.06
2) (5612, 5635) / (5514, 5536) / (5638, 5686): 0.63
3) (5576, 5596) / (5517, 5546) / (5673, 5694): 0.53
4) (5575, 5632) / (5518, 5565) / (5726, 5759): 2.36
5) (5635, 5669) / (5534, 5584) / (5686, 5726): 0.48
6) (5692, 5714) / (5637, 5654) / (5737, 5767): 0.52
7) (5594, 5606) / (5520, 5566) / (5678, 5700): 0.70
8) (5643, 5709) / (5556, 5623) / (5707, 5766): 0.09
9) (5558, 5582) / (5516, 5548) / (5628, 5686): 0.77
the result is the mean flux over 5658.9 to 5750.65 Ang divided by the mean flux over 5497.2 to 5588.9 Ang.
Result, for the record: 0.96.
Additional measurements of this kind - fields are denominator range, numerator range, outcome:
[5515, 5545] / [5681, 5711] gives 0.95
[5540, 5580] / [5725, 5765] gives 0.98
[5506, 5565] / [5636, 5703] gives 0.96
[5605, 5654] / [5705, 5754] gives 1.01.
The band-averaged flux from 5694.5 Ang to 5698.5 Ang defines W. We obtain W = 3.21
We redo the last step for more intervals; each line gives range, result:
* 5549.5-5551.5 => 3.36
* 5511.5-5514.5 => 3.37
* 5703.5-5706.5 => 3.11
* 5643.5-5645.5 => 3.23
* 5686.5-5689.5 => 3.31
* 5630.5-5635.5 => 3.16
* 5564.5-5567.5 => 3.19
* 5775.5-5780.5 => 3.11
